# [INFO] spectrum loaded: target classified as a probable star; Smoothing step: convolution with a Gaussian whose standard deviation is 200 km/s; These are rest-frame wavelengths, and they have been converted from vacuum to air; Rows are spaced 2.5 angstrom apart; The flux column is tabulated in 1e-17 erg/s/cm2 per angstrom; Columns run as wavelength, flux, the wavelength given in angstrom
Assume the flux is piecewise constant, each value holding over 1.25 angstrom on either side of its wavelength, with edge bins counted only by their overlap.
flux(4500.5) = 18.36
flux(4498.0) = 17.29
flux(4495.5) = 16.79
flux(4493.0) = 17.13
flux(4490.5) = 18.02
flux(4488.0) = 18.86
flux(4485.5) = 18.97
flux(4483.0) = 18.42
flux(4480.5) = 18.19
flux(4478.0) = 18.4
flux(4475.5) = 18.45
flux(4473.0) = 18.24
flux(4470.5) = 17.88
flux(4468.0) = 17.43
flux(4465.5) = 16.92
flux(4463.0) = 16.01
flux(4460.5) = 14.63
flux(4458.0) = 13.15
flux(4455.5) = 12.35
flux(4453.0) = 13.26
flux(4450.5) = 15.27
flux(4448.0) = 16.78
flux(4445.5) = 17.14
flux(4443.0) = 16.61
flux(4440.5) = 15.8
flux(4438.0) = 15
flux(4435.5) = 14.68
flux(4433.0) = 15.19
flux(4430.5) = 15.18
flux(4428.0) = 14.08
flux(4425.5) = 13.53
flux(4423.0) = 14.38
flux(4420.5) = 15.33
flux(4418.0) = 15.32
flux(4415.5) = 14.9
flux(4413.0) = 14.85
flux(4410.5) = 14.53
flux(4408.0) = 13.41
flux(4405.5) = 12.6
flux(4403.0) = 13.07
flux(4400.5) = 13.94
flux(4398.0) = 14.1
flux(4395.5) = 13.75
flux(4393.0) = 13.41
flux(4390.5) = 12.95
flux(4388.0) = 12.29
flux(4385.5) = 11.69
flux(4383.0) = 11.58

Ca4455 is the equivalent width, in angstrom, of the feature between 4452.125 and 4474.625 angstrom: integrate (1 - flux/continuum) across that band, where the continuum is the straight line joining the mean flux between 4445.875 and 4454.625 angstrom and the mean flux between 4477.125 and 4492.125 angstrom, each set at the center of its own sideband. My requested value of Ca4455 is 1.2 angstrom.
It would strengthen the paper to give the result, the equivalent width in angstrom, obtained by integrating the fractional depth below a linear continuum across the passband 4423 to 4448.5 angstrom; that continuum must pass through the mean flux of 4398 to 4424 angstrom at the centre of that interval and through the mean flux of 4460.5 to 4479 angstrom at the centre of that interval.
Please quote 0.45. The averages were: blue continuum 14.2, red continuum 17.4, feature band 15.3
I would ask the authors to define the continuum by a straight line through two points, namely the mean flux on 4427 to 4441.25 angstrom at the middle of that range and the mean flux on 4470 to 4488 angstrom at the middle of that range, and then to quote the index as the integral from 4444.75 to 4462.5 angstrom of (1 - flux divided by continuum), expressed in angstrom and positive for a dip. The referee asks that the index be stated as 1.9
